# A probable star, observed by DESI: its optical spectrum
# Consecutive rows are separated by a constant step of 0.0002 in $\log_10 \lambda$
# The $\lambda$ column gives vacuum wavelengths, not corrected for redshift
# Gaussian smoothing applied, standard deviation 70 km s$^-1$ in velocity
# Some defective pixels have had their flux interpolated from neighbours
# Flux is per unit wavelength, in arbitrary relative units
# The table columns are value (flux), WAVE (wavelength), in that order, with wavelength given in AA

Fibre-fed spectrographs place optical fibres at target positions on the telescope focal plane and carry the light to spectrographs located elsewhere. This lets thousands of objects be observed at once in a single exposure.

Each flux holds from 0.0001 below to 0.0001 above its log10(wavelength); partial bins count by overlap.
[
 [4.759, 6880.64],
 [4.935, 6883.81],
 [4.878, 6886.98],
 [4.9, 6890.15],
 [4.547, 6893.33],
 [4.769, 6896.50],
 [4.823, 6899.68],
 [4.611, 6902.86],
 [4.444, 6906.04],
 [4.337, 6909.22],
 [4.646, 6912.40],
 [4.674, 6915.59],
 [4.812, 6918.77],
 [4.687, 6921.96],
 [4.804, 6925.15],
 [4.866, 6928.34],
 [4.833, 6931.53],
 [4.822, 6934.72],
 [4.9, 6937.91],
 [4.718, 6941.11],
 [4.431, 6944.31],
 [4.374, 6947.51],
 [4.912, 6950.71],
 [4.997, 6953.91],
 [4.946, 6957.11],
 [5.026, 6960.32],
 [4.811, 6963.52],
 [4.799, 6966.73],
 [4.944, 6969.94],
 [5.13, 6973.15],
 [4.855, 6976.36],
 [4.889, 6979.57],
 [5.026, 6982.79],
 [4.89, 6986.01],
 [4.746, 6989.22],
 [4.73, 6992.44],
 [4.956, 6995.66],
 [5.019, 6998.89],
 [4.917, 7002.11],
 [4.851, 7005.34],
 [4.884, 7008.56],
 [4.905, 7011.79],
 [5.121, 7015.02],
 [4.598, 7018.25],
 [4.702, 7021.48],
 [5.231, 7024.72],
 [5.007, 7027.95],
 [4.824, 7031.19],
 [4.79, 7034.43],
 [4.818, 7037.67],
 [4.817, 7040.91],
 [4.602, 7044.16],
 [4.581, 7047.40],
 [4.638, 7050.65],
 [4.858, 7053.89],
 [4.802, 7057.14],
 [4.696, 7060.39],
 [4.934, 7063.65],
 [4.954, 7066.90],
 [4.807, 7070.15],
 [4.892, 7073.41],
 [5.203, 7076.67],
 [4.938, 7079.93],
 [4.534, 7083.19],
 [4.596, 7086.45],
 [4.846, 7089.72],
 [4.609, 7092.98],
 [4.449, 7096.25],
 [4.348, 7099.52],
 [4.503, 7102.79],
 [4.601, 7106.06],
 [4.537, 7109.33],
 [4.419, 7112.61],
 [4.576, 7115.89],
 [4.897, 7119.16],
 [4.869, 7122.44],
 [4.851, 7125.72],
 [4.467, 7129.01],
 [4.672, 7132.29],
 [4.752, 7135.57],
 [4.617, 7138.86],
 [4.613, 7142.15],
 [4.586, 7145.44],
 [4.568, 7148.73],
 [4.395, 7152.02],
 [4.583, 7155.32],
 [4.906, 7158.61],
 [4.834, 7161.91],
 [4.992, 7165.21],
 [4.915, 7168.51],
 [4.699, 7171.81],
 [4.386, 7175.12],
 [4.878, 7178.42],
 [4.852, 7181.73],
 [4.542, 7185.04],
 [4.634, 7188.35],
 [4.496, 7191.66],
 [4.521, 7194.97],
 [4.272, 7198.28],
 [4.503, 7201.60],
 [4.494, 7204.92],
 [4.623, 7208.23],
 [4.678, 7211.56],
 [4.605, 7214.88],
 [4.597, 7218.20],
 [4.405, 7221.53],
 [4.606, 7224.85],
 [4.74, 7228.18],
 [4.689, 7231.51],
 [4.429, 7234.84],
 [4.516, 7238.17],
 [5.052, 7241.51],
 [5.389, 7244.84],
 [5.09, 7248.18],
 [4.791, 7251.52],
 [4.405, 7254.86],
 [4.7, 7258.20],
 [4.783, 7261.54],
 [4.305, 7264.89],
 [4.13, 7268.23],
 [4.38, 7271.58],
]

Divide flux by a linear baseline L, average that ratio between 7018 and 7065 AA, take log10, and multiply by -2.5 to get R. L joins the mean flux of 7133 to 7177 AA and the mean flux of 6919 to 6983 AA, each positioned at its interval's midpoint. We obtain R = -0.007 mag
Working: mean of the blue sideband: 4.83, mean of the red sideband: 4.68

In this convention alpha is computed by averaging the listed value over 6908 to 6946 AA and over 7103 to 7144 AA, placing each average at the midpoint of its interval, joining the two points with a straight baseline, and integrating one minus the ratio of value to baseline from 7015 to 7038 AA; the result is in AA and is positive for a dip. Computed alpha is -0.9 AA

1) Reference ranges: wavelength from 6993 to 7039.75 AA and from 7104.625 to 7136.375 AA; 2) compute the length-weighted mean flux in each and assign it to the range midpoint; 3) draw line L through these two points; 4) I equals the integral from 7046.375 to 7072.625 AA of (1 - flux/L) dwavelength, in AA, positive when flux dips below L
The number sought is 0.0 AA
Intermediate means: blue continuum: 4.9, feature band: 4.79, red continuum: 4.66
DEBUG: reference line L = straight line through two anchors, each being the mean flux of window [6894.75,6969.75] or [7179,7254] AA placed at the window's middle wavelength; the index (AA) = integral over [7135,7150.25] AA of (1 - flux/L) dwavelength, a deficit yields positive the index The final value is 0.2 AA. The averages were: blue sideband 4.74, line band 4.62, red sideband 4.66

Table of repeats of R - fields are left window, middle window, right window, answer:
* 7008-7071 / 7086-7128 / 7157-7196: 0.04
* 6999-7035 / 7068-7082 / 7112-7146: -0.04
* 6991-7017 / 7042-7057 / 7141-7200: 0.04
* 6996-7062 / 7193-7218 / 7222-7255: 0.06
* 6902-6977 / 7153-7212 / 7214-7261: 0.02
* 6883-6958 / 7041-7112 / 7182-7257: -0.01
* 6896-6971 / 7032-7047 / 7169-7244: -0.01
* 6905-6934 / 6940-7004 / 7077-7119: -0.04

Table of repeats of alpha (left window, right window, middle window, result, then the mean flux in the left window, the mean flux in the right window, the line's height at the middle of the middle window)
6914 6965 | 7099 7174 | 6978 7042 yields -1.9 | 4.79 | 4.66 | 4.74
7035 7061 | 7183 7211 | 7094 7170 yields -0.6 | 4.73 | 4.52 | 4.61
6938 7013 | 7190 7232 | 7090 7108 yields 0.7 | 4.86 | 4.55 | 4.7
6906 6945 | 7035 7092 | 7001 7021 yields -0.5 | 4.71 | 4.79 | 4.76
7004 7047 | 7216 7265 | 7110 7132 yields 0.5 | 4.85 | 4.71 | 4.79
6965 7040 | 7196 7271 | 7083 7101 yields 0.8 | 4.9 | 4.62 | 4.79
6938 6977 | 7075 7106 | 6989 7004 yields -0.3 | 4.83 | 4.67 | 4.78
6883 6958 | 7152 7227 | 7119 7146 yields -0.3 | 4.73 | 4.63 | 4.65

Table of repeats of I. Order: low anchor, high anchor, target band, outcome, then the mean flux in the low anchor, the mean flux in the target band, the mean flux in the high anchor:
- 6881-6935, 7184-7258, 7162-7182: -0.6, 4.73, 4.79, 4.64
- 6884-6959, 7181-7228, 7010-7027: -0.9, 4.73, 4.92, 4.56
